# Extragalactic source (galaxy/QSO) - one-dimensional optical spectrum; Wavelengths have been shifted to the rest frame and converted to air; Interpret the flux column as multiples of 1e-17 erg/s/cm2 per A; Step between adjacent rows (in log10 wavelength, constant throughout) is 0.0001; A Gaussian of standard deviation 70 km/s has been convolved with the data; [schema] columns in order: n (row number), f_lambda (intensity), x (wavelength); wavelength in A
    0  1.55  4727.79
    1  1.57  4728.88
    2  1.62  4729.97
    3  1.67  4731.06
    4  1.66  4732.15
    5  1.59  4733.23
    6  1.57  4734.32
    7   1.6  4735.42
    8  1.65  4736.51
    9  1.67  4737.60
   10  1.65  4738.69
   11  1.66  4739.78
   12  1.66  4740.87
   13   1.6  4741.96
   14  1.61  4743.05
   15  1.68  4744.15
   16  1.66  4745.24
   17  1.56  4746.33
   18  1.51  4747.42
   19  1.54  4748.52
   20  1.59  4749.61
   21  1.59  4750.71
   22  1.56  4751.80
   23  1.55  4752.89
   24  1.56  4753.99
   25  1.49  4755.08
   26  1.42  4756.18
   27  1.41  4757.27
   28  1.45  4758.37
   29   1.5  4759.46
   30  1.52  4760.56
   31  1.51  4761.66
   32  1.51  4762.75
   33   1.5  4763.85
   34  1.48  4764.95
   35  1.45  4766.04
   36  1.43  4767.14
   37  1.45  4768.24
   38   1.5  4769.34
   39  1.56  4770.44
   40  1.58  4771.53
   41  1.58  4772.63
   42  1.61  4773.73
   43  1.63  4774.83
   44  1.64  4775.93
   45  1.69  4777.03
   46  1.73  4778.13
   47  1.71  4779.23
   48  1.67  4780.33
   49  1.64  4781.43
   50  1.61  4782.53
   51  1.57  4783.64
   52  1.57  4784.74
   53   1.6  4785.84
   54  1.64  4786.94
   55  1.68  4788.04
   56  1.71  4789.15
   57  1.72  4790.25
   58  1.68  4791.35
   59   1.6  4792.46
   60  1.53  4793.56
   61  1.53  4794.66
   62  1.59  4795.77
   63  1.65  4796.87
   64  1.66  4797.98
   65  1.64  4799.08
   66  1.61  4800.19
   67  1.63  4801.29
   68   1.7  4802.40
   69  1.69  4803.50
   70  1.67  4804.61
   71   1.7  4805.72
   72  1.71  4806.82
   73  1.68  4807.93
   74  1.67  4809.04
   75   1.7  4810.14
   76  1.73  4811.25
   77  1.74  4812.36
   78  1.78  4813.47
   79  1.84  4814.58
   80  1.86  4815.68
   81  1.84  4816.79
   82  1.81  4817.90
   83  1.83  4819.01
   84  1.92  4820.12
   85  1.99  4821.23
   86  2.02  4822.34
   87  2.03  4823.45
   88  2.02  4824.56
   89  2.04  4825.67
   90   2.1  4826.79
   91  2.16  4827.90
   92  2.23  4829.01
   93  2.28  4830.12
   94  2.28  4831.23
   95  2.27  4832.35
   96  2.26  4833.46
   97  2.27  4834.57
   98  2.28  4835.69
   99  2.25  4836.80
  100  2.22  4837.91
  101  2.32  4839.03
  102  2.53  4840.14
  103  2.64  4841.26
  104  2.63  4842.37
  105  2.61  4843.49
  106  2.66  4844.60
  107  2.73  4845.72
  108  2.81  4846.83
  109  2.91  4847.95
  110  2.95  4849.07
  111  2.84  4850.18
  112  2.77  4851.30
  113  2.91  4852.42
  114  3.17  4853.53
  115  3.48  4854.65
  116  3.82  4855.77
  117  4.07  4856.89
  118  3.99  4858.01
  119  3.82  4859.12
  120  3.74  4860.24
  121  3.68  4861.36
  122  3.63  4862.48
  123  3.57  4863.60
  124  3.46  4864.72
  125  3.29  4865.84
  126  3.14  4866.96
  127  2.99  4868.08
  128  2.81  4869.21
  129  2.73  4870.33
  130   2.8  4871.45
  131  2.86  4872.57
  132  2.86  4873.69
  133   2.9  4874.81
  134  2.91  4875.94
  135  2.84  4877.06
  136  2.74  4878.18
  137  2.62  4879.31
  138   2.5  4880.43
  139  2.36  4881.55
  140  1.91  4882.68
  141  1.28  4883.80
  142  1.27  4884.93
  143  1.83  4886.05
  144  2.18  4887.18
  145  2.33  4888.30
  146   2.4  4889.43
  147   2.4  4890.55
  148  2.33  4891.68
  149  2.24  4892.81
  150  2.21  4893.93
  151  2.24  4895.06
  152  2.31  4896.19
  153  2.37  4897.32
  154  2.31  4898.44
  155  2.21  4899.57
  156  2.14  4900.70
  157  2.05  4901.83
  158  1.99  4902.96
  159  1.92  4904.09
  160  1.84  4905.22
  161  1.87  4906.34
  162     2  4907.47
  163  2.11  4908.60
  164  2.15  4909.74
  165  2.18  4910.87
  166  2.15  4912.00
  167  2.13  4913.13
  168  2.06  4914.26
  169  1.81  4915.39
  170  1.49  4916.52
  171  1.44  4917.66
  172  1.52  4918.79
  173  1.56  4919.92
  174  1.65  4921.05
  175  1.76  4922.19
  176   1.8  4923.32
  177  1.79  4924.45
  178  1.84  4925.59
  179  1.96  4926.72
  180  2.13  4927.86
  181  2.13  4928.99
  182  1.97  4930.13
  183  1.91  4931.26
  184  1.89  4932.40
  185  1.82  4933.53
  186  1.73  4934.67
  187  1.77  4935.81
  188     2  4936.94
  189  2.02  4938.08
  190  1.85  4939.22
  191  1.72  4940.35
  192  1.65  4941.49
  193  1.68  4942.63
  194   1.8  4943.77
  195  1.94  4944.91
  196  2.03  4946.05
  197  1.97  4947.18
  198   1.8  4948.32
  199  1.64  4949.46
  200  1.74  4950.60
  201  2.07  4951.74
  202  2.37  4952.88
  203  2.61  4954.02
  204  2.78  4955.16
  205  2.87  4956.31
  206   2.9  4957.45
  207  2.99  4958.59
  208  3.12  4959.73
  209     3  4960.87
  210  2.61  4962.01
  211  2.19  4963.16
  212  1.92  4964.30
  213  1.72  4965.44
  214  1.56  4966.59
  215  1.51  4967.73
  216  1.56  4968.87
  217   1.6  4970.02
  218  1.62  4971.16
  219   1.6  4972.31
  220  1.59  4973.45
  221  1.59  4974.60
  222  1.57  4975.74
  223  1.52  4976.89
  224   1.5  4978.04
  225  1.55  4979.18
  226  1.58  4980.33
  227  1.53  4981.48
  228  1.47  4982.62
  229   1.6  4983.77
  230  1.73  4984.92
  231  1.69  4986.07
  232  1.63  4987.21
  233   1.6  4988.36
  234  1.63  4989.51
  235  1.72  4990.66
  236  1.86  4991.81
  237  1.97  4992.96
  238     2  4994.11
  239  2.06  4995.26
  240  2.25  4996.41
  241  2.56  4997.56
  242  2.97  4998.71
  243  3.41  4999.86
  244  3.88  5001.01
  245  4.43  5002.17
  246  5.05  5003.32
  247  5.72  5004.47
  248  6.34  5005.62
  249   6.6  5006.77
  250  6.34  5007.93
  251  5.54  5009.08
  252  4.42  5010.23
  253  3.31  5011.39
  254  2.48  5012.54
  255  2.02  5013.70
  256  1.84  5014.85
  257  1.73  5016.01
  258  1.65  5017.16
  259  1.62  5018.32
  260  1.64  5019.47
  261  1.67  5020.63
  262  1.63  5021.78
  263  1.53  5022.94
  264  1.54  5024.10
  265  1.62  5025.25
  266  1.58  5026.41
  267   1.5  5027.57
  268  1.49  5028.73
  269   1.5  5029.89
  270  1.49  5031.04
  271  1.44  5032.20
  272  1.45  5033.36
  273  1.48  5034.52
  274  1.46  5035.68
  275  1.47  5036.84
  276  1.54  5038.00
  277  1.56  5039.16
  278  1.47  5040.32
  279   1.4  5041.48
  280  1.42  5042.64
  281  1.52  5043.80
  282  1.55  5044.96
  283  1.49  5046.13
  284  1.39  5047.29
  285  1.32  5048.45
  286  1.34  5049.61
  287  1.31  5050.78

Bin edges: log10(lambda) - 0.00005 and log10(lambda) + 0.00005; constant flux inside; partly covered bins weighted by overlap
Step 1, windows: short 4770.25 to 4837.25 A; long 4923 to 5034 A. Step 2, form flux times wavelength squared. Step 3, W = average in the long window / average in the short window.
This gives 1.34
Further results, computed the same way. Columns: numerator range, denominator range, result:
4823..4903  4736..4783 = 1.74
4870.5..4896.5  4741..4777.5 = 1.61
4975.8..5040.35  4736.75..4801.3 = 1.64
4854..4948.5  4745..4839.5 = 1.39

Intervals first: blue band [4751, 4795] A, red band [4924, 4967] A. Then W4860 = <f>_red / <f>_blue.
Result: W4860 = 1.3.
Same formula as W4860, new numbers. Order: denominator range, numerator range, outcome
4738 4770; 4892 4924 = 1.29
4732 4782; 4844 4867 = 2.10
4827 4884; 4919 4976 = 0.70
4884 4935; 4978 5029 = 1.30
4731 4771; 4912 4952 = 1.18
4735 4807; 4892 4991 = 1.21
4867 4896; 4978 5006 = 1.05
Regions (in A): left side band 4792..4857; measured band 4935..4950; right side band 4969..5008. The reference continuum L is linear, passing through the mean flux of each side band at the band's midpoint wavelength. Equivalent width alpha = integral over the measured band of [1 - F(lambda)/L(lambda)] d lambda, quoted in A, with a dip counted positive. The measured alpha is 3.65 A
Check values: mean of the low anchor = 2.17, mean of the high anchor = 2.52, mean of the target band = 1.84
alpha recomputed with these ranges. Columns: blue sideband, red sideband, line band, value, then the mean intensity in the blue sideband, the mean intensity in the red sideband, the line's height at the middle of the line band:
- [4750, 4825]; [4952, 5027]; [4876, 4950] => 4.75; 1.65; 2.45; 2.15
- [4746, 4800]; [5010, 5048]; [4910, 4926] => -1.57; 1.57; 1.7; 1.64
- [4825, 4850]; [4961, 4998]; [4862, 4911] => -4.91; 2.43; 1.76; 2.2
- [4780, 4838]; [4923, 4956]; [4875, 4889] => -2.59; 1.83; 1.95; 1.9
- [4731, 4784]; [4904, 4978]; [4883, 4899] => -2.32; 1.58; 1.95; 1.85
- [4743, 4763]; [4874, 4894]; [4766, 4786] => 0.92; 1.54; 2.3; 1.67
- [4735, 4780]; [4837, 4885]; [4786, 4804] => 3.62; 1.57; 2.91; 2.06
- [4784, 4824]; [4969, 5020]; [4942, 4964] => 0.79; 1.72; 2.59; 2.4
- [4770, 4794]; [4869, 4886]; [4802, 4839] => 0.25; 1.64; 2.47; 1.97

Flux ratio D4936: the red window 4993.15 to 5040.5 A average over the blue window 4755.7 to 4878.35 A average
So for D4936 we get 1.20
